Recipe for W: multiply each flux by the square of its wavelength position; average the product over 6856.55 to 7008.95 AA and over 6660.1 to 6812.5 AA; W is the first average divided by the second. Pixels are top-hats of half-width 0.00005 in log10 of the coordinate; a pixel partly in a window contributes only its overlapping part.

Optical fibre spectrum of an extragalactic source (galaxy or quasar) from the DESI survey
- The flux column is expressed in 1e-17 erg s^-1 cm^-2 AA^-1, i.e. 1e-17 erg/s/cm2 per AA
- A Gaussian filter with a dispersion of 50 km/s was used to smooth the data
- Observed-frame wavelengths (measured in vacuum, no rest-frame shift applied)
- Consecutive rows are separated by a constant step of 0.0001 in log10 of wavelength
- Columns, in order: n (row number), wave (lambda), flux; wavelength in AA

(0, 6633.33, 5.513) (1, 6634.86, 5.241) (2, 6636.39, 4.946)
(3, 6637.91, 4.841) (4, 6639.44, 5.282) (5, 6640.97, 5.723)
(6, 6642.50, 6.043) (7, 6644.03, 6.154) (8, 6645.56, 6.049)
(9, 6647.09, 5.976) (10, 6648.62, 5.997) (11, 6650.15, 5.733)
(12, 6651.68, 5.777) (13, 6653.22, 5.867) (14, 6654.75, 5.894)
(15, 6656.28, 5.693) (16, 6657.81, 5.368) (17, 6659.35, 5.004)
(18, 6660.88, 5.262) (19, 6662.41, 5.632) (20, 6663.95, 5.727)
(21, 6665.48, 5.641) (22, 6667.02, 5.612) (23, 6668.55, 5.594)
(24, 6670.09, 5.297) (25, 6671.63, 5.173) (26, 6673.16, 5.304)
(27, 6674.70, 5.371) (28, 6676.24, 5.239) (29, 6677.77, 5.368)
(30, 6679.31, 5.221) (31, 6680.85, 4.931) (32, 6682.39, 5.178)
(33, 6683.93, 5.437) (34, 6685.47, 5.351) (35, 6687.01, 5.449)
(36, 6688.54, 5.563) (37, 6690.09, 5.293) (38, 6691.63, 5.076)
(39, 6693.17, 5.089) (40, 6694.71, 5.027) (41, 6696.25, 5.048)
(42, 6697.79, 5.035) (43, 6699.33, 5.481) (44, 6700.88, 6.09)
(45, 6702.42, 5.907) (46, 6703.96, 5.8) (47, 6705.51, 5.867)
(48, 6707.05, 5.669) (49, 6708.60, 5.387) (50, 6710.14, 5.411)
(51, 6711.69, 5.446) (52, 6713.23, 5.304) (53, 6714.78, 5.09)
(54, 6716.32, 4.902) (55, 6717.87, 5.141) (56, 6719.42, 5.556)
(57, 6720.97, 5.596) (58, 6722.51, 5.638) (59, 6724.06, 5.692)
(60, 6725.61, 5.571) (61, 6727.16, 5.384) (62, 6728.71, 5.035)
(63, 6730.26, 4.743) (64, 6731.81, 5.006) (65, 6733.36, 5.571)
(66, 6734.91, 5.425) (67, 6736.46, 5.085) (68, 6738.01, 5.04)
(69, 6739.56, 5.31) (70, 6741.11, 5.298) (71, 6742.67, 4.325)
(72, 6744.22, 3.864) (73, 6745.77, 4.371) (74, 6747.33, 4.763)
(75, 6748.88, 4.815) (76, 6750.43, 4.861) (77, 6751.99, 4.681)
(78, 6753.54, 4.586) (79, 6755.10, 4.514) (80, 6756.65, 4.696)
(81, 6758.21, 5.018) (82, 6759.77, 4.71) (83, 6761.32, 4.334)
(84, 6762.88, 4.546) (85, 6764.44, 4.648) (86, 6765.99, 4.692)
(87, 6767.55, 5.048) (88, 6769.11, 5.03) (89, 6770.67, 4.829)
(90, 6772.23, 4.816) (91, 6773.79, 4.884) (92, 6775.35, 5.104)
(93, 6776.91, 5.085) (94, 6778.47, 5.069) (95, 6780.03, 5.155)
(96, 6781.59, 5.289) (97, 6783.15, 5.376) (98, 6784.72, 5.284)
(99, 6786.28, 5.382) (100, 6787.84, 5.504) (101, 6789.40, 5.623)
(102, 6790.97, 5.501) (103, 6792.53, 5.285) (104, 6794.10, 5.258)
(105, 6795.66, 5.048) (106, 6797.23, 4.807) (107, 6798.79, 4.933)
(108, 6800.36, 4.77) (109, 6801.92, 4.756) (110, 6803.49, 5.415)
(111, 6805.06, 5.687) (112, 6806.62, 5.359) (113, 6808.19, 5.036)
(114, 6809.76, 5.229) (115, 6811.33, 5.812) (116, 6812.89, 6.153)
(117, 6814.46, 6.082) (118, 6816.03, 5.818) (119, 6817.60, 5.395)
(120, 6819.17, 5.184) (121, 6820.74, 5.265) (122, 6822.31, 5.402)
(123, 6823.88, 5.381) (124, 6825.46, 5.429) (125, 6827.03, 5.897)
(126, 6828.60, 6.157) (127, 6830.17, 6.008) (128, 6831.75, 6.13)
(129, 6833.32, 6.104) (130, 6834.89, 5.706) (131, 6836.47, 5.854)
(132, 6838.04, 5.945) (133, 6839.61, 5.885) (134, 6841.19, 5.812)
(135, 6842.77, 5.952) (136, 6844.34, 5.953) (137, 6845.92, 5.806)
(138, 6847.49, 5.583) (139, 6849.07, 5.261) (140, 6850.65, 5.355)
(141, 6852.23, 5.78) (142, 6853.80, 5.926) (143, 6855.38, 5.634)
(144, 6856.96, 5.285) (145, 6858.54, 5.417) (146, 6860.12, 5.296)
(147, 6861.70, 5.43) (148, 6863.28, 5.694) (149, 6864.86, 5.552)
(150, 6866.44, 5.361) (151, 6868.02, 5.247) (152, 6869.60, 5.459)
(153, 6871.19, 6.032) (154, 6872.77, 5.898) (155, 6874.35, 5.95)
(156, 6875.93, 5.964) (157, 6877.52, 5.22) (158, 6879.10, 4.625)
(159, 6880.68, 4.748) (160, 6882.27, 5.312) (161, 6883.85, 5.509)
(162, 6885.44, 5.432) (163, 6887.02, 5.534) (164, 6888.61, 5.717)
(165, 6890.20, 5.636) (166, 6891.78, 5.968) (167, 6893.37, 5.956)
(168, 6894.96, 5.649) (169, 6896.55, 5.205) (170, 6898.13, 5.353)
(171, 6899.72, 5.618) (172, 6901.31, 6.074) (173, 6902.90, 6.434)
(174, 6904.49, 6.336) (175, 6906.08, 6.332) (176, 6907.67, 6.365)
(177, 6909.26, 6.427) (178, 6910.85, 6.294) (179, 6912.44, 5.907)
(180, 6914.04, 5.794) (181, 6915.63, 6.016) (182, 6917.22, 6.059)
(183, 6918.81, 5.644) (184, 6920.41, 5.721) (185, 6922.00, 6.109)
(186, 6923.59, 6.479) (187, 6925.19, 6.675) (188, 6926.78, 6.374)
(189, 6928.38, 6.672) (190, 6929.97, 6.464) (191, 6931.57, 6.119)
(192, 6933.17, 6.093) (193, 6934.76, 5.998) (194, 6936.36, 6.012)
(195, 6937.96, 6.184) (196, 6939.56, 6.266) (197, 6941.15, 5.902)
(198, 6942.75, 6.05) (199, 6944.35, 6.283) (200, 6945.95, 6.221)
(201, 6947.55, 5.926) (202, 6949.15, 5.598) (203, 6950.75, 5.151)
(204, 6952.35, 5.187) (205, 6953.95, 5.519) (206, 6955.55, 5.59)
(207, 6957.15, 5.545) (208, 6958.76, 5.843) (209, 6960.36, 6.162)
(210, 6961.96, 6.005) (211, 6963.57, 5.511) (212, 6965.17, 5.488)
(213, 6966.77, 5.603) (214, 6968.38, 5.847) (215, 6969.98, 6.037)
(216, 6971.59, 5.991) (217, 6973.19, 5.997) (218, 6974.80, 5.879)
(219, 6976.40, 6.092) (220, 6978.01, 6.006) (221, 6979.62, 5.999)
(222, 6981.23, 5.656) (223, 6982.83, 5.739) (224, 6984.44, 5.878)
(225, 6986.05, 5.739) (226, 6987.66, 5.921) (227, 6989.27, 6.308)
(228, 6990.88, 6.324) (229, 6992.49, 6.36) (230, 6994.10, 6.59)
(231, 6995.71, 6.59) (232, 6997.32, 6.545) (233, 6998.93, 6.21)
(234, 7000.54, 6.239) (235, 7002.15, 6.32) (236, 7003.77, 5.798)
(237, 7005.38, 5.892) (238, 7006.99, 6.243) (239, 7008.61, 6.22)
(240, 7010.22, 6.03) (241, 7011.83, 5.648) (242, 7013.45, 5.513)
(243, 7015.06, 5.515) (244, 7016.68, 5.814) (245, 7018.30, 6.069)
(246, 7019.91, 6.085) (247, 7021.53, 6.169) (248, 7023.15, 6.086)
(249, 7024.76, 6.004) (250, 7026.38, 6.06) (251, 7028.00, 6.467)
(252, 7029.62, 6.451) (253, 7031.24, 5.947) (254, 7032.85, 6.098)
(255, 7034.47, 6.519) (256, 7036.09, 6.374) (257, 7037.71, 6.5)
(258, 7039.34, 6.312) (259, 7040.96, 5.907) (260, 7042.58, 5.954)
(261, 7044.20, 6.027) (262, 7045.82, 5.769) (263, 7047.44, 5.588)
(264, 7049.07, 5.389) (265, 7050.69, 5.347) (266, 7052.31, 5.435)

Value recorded 1.2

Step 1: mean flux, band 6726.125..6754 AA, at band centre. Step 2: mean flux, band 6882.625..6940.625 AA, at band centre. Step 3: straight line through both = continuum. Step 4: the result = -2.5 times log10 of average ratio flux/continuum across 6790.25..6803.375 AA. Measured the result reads 0.04 mag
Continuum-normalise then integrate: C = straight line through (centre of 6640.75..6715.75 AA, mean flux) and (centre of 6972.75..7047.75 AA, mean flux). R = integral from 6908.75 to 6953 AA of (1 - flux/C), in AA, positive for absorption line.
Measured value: -0.89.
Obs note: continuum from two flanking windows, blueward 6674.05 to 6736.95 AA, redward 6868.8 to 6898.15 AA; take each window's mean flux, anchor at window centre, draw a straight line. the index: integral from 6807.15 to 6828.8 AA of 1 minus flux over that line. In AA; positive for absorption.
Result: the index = -0.4 AA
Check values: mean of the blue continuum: 5.35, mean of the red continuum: 5.54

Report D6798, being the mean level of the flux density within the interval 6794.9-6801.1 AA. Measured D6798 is 4.89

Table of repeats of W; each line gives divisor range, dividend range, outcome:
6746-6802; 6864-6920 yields 1.20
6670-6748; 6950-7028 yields 1.23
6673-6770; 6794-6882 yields 1.12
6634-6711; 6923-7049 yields 1.20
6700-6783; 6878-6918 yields 1.19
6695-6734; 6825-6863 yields 1.10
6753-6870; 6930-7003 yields 1.17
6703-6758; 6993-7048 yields 1.30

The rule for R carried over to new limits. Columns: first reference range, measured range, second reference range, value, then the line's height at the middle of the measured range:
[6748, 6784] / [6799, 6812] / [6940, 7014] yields -0.4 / 5.06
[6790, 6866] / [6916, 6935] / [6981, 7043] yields -1.2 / 5.85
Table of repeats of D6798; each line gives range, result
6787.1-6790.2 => 5.56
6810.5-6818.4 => 5.85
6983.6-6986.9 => 5.8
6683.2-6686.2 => 5.39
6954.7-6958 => 5.56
